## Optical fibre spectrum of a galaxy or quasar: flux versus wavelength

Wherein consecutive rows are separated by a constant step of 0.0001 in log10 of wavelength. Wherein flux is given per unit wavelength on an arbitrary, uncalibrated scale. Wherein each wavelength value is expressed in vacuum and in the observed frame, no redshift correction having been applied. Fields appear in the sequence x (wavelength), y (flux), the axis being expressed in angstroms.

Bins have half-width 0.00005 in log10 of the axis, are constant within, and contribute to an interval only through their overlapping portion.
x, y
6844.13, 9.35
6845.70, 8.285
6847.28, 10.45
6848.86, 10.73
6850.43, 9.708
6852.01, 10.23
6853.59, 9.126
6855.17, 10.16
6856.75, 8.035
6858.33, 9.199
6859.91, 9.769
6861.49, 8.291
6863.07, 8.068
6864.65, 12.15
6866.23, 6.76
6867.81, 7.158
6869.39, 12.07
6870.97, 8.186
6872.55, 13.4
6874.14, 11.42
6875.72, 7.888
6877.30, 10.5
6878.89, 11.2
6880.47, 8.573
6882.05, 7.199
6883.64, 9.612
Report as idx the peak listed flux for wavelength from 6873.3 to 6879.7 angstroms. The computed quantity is 11.42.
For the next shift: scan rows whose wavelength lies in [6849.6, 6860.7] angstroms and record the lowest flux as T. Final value 8.035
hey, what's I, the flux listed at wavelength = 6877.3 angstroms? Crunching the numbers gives 10.5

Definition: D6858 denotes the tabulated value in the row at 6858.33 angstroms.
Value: 9.199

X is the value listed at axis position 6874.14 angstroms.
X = 11.42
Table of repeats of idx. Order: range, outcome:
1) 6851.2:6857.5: 10.23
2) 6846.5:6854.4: 10.73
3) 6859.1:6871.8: 12.15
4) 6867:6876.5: 13.4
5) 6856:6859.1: 9.199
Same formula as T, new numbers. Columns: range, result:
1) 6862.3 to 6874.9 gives 6.76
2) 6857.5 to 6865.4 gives 8.068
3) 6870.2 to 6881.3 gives 7.888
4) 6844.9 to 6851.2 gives 8.285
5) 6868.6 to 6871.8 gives 8.186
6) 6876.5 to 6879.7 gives 10.5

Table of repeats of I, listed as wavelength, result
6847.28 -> 10.45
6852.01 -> 10.23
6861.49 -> 8.291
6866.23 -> 6.76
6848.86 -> 10.73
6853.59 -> 9.126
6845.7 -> 8.285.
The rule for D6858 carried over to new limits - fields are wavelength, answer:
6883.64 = 9.612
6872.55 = 13.4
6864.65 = 12.15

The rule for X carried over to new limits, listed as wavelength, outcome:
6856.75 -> 8.035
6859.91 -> 9.769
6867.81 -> 7.158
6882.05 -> 7.199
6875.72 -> 7.888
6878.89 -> 11.2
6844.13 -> 9.35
